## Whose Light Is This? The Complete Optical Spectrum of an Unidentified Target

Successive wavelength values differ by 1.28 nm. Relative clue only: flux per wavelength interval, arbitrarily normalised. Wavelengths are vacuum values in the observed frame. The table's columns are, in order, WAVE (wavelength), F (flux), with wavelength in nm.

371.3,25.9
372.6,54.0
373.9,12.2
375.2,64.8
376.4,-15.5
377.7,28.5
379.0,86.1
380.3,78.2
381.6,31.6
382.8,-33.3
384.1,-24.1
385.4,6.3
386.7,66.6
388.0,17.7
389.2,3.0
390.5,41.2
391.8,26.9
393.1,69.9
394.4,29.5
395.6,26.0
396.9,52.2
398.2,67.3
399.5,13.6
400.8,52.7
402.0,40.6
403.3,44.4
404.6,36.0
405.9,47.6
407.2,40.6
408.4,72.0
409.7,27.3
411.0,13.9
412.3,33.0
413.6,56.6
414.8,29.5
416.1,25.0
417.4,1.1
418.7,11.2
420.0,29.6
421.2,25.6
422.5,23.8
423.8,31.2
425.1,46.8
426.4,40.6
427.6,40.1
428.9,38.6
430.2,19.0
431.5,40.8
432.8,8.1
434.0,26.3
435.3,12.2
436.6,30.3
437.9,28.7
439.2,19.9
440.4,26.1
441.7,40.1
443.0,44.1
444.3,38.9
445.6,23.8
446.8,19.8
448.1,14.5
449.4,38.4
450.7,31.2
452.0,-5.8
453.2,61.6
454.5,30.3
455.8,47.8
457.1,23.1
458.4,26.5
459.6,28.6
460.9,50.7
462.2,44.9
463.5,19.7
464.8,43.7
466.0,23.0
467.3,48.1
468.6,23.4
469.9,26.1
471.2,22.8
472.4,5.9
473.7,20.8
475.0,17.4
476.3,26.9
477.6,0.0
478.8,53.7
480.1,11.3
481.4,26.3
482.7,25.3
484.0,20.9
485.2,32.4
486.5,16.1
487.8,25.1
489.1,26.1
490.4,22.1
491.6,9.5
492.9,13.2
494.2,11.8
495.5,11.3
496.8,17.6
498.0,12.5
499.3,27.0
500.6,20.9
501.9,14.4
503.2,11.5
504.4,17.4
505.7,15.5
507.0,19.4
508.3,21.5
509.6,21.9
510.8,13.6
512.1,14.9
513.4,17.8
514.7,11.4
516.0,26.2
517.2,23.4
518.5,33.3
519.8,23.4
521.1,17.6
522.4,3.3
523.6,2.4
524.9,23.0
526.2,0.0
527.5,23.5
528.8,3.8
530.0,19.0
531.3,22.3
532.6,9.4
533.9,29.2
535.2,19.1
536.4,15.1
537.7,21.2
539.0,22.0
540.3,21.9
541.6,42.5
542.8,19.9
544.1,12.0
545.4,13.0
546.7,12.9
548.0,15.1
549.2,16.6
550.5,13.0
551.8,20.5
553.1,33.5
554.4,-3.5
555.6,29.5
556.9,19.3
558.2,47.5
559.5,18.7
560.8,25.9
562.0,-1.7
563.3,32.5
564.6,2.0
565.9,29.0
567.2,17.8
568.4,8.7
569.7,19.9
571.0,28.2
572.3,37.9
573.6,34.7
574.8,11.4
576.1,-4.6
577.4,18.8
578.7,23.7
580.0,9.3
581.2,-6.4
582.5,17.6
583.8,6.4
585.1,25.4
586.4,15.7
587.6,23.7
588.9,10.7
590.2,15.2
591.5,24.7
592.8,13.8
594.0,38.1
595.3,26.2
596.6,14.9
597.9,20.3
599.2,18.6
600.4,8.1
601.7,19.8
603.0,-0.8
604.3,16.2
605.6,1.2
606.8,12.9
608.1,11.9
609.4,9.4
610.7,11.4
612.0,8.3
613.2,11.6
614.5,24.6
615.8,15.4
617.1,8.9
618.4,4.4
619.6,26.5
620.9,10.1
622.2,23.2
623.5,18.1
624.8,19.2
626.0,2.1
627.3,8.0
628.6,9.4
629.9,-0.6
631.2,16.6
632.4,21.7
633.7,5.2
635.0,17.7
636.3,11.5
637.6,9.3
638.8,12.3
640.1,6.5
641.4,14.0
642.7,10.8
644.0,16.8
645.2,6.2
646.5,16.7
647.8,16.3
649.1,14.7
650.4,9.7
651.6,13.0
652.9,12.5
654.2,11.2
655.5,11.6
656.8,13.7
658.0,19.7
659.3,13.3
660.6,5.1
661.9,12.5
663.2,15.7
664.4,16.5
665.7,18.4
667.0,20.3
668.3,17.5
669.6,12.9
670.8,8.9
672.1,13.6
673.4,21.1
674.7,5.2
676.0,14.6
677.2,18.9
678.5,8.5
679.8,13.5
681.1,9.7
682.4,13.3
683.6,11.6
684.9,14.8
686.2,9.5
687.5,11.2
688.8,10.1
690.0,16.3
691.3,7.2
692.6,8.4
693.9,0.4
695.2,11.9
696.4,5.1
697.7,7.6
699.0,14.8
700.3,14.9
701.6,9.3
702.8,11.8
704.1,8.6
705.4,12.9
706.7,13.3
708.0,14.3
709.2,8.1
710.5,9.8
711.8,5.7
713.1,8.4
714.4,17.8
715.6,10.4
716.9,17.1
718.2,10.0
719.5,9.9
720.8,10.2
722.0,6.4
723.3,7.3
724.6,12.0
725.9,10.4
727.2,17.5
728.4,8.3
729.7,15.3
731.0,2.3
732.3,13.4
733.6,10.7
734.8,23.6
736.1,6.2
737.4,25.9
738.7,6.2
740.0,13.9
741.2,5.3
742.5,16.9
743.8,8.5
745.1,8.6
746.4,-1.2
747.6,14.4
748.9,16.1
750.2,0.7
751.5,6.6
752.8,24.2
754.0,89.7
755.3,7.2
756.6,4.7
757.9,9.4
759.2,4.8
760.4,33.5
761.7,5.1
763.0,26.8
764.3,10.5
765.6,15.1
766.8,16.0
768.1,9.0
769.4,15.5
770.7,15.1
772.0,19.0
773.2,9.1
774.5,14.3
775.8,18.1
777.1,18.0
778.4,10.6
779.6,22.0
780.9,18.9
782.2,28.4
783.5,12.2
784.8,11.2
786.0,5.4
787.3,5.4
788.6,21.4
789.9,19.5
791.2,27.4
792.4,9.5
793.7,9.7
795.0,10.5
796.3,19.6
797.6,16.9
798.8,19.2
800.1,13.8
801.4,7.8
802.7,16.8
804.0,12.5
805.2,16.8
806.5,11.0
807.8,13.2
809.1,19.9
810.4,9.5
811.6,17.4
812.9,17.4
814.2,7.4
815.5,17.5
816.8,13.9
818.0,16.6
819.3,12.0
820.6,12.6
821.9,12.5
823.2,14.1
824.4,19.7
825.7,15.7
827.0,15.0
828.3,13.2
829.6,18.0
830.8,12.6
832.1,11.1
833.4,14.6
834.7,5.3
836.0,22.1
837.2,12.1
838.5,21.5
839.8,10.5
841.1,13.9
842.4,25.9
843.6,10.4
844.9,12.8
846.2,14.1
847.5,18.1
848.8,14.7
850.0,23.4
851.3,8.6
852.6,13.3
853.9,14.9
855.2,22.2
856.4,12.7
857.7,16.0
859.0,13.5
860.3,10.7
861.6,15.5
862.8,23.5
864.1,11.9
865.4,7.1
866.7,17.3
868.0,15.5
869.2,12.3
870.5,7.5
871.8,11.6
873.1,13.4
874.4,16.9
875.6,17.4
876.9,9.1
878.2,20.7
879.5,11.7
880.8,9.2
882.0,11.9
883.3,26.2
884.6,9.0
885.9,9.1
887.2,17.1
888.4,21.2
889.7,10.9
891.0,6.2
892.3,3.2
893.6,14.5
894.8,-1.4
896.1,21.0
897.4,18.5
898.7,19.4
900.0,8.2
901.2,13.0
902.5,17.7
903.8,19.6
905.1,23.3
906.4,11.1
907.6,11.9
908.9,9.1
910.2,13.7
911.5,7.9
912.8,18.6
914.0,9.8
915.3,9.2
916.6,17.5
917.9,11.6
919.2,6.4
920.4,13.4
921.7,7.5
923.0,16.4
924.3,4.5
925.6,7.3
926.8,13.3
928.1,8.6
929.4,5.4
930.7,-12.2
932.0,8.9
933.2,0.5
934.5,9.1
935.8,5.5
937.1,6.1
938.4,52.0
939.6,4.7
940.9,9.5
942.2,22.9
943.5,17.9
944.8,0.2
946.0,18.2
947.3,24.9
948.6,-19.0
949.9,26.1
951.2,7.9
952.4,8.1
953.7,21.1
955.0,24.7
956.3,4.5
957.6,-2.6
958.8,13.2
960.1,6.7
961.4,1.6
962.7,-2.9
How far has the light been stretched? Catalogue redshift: 1.022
